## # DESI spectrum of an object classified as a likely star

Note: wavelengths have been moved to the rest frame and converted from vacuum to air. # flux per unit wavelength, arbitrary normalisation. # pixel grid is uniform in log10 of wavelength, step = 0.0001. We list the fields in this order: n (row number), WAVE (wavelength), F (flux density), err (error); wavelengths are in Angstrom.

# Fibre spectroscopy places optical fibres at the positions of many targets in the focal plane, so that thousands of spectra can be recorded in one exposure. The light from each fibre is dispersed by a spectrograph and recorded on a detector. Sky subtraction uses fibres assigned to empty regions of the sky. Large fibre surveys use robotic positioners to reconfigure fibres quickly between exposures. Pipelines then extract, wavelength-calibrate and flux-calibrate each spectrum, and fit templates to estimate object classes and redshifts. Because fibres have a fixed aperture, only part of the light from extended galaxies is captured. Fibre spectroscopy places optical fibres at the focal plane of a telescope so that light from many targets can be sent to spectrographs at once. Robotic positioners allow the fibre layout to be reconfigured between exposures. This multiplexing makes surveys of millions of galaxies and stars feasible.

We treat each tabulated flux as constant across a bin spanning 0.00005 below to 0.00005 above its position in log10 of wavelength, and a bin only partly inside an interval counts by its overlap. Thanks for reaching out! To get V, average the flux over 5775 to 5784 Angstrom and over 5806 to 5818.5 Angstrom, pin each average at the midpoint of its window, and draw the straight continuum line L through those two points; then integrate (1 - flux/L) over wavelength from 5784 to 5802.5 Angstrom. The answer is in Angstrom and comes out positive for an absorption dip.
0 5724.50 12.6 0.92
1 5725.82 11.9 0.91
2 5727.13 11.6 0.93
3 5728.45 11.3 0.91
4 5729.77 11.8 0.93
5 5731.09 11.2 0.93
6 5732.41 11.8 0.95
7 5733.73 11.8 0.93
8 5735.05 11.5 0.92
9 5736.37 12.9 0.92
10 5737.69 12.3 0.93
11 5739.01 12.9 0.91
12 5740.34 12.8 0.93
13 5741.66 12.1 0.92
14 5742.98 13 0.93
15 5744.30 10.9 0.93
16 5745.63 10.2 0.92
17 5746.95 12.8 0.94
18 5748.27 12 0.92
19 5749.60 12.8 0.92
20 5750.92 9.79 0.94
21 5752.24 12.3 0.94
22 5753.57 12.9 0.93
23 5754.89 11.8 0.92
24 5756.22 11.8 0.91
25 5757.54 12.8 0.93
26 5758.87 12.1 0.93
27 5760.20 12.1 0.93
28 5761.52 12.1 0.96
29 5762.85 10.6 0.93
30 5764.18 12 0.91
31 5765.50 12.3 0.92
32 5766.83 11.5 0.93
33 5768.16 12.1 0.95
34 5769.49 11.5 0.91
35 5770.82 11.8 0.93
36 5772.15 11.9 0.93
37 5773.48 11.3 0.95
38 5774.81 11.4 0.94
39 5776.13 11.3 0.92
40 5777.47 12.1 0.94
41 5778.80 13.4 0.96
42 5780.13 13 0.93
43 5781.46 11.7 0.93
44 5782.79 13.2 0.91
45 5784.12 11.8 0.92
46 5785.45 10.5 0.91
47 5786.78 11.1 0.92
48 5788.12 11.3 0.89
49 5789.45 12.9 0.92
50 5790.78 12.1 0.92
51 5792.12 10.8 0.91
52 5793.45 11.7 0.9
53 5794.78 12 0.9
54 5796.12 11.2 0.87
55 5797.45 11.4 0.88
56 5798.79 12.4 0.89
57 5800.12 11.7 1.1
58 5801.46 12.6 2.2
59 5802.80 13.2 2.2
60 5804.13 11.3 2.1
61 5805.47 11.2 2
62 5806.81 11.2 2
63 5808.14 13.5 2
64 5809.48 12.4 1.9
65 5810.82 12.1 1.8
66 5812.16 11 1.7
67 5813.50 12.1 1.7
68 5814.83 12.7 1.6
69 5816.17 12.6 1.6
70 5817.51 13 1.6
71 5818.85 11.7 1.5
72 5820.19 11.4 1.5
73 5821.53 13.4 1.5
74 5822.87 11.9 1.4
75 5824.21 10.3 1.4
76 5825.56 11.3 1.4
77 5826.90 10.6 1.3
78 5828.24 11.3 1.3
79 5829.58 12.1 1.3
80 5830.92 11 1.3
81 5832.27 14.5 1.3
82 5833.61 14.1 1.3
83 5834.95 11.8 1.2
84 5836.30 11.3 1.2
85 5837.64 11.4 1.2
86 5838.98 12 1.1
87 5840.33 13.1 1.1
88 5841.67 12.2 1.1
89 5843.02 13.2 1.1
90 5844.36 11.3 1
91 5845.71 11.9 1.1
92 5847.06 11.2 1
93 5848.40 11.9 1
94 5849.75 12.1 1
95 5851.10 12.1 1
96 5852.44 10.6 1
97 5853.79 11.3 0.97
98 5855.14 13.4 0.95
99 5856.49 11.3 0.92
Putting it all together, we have 0.9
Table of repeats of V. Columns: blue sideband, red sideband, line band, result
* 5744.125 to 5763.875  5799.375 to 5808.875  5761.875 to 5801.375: 0.56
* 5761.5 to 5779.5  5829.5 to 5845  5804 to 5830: 0.67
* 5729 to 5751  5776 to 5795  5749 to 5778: 0.31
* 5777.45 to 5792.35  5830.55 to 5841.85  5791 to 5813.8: 0.54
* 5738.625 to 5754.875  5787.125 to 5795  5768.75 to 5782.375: -0.13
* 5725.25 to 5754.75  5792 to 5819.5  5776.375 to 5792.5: 0.00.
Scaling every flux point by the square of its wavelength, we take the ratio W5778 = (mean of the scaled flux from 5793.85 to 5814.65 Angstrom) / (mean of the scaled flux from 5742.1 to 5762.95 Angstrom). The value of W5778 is 1.0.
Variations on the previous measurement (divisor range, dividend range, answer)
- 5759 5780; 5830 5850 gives 1.05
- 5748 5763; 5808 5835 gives 1.04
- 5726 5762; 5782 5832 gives 1.01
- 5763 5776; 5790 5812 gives 1.03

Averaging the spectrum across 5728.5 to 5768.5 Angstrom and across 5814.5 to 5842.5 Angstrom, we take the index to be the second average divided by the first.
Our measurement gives 1.0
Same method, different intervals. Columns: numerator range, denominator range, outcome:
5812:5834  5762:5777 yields 1.04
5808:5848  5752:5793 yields 1.01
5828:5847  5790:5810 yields 1.03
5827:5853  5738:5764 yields 1.00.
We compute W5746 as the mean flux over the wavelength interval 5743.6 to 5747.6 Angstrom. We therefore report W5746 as 11.3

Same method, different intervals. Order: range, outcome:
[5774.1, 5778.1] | 11.6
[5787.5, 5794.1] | 11.8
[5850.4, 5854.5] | 11.4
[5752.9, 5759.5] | 12.3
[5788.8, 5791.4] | 12.5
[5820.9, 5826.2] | 11.7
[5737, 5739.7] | 12.6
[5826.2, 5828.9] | 11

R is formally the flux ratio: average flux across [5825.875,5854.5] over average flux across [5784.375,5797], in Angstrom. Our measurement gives 1.0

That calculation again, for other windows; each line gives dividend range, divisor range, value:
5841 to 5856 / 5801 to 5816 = 0.98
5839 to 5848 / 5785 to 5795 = 1.05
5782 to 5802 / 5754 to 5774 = 0.99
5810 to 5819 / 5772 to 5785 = 1.01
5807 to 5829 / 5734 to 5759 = 0.99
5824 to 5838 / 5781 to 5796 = 1.01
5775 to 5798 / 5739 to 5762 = 0.98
